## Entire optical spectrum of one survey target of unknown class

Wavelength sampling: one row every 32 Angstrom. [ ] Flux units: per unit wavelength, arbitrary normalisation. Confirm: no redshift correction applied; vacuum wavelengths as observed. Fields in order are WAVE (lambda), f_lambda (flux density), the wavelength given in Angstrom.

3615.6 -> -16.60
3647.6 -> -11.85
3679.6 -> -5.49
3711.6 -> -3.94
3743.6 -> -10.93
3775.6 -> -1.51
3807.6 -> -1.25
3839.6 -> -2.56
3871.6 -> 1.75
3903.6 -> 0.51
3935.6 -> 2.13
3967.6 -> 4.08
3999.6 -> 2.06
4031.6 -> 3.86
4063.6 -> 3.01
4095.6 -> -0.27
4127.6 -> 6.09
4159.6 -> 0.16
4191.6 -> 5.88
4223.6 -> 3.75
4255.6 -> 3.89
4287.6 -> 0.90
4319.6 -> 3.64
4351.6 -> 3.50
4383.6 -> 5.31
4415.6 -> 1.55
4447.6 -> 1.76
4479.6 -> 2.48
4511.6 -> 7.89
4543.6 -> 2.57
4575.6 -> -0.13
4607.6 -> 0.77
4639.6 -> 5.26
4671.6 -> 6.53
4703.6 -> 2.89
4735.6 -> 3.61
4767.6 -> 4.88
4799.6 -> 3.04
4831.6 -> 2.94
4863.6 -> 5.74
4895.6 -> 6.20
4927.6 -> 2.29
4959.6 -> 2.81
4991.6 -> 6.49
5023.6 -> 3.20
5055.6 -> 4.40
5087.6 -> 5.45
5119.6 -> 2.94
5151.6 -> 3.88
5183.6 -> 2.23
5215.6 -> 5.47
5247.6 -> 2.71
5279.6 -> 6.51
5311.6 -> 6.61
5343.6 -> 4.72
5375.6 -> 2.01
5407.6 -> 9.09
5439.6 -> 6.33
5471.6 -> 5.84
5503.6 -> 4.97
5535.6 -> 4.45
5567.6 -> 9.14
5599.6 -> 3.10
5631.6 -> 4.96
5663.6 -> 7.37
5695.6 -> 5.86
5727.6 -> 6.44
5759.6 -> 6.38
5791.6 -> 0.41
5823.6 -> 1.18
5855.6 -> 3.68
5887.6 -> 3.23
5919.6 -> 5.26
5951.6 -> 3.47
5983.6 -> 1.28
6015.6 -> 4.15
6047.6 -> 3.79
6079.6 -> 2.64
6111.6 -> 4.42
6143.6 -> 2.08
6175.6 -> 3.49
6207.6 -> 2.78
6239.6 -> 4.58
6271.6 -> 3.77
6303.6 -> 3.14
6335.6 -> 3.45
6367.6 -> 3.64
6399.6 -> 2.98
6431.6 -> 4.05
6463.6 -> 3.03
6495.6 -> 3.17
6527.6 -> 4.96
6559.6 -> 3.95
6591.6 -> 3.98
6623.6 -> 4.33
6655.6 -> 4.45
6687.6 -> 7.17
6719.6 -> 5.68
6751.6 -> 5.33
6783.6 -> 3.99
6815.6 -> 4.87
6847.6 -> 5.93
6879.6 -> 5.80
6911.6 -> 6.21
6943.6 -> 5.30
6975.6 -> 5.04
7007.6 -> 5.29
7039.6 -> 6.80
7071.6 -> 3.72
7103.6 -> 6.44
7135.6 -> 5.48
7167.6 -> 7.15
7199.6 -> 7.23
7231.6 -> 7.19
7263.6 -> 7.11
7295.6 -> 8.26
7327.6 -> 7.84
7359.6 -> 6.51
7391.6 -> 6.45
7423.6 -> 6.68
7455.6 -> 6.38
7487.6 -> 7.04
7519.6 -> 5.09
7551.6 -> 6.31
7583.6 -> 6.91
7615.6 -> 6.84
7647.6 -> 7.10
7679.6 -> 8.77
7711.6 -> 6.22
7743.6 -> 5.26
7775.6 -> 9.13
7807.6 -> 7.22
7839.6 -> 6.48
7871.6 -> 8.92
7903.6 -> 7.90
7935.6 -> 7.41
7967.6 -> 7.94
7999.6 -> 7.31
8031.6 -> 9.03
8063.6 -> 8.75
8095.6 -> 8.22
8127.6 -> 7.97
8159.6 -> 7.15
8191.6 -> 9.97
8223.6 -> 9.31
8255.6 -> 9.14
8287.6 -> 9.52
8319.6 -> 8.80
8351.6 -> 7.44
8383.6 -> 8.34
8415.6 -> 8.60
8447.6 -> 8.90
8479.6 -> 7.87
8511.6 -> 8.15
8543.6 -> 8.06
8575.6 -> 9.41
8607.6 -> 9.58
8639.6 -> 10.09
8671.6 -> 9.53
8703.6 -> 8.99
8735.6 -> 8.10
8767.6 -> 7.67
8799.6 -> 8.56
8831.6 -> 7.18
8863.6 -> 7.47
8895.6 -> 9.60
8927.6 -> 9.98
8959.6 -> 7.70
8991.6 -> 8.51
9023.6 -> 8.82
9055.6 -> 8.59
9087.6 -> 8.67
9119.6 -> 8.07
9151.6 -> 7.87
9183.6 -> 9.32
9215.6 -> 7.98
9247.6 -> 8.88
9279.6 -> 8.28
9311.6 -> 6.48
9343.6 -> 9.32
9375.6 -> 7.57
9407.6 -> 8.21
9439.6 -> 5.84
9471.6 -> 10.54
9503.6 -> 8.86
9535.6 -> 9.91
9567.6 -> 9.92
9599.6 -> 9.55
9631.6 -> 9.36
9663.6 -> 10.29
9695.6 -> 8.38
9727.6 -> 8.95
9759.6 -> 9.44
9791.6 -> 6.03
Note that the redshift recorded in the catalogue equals 0.80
